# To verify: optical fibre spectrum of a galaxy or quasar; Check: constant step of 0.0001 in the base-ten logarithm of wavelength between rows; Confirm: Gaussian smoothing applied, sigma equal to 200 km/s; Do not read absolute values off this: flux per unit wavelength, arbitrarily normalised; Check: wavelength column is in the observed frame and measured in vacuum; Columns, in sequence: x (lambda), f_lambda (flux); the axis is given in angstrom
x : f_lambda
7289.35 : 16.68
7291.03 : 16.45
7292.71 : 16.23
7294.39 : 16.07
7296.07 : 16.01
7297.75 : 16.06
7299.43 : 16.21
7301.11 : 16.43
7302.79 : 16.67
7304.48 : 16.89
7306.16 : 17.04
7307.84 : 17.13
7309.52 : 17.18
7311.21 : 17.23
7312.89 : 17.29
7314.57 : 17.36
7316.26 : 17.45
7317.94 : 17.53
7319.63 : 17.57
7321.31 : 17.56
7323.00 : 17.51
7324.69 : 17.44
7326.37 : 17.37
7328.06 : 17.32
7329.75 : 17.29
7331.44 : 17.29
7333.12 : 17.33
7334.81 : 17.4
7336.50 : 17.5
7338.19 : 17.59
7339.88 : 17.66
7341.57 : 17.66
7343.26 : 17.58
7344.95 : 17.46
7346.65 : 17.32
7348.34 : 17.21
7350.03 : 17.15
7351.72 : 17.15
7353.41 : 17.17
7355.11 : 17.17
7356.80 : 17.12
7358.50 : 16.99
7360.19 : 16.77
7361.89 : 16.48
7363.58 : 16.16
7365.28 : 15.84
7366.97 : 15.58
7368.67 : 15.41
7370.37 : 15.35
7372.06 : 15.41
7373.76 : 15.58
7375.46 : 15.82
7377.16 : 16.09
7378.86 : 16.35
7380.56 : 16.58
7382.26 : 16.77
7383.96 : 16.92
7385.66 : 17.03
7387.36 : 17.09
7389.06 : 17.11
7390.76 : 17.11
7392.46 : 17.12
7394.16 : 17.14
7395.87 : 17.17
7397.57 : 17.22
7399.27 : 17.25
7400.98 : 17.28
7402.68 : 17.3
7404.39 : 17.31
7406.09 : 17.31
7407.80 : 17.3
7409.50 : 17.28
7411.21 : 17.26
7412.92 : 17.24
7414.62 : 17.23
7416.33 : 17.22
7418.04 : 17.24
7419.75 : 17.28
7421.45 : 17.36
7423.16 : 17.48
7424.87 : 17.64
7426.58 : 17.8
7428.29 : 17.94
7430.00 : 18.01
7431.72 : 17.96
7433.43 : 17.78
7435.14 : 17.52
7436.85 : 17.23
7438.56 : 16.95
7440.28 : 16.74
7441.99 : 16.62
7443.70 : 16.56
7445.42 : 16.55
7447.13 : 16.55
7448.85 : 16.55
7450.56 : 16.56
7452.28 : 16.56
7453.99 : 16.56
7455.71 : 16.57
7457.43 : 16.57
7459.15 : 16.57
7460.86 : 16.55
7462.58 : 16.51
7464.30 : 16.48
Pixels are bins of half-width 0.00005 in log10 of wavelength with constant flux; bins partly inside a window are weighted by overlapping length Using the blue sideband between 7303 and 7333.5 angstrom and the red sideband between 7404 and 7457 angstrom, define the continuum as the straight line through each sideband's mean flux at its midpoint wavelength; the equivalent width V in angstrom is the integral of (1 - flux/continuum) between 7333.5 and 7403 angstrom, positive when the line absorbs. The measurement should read 1.66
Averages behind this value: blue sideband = 17.3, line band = 16.8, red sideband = 17.2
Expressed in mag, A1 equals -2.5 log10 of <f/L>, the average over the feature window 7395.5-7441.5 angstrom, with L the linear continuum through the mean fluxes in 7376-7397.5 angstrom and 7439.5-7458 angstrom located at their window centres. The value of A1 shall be -0.04 mag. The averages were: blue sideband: 16.9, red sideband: 16.6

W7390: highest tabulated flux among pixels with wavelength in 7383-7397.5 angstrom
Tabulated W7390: 17.17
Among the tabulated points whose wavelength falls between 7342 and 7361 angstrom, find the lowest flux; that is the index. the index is 16.77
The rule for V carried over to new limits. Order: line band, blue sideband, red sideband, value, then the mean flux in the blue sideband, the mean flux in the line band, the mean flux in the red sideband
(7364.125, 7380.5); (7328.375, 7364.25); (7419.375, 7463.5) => 1.34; 17.2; 15.8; 17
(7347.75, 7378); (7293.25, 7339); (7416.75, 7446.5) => 1.47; 17.1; 16.4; 17.3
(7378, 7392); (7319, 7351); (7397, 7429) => 0.41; 17.4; 16.9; 17.4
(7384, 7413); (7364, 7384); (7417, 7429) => -0.81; 15.9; 17.2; 17.5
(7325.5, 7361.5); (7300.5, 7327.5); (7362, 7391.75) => -1.12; 17.2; 17.3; 16.3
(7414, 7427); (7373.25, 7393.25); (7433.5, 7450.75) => -0.48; 16.6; 17.4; 16.8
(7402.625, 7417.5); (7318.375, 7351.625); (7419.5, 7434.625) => 0.33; 17.4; 17.3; 17.7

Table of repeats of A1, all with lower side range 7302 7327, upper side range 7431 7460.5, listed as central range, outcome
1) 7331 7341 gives -0.02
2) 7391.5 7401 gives -0.01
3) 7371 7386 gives 0.05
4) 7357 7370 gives 0.06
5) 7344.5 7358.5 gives 0.00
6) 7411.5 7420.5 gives -0.02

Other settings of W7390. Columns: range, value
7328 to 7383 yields 17.66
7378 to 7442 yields 18.01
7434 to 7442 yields 17.52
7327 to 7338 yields 17.5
